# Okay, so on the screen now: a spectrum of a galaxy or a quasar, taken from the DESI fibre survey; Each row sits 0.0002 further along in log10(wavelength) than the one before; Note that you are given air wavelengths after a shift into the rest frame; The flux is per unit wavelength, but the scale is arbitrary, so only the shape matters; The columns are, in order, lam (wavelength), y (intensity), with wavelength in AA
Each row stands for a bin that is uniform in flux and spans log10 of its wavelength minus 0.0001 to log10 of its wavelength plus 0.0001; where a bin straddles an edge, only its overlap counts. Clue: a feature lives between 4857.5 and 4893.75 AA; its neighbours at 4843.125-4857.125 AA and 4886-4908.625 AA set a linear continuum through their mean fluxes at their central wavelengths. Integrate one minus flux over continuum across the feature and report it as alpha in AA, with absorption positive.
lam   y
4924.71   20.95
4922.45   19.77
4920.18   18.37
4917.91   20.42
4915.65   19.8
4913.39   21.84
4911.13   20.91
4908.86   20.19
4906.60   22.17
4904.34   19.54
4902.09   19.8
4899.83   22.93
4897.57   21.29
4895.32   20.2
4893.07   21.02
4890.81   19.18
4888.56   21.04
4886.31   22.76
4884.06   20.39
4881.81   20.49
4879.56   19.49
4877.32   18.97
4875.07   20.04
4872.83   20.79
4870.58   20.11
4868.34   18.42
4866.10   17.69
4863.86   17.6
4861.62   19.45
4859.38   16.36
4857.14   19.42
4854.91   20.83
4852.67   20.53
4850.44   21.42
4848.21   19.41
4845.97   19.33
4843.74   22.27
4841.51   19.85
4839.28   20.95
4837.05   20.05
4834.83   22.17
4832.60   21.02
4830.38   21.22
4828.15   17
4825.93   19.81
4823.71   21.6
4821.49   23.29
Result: 2.0 AA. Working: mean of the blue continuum 20.5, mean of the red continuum 20.9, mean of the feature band 19.6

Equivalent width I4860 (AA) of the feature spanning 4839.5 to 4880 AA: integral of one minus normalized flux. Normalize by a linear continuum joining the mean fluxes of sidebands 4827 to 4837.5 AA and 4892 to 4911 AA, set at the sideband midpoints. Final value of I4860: 1.89 AA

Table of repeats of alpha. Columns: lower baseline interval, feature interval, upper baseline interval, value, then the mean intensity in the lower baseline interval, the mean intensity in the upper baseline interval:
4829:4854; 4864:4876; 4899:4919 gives 0.87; 20.7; 20.8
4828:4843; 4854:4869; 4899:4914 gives 1.61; 20.6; 21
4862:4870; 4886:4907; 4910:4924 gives -1.60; 18.2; 20.2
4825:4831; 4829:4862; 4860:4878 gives -2.00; 19.2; 19.1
